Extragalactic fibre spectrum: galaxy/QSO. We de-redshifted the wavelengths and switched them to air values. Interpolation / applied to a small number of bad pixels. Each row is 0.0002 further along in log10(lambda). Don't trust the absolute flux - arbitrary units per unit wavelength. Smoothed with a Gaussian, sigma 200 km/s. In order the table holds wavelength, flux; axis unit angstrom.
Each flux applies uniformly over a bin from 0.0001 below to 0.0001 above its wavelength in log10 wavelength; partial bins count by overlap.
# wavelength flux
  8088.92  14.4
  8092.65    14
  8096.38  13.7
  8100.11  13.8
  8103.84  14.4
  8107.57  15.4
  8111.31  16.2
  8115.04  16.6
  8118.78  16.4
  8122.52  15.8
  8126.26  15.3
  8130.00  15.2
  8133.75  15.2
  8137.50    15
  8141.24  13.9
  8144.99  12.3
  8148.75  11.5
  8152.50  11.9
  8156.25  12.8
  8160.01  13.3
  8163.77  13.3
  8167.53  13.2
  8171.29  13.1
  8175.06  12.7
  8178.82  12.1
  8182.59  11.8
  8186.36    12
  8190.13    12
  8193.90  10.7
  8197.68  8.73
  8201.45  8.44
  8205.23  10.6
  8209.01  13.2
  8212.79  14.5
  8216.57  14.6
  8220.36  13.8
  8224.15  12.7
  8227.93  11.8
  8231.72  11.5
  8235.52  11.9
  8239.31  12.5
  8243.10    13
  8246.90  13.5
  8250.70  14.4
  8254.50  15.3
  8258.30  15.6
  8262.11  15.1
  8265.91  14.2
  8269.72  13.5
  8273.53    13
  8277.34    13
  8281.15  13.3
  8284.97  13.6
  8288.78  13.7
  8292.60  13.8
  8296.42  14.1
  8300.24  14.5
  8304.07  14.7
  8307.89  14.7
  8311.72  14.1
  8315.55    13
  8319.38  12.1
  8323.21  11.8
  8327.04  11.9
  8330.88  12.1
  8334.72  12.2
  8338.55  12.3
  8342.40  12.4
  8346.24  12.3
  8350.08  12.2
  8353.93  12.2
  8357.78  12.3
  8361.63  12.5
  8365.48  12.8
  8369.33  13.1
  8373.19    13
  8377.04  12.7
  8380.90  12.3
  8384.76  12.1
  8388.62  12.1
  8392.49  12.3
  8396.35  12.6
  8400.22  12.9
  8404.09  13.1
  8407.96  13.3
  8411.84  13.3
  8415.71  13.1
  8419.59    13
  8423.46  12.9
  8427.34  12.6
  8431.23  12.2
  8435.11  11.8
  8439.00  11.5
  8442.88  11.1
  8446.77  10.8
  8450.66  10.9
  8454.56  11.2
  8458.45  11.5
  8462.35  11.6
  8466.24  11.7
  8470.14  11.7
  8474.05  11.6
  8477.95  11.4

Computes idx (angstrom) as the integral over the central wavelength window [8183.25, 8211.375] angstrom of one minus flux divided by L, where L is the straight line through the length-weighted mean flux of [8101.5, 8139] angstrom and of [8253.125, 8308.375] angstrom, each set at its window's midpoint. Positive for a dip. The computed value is 7.5 angstrom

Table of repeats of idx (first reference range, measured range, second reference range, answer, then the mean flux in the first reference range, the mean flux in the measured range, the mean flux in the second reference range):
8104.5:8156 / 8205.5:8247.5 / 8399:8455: 2.90 angstrom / 14.6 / 12.9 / 12.3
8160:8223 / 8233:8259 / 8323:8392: -2.85 angstrom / 12.2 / 13.6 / 12.4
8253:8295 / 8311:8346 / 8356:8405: 2.40 angstrom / 14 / 12.4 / 12.6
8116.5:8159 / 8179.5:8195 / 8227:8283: 2.39 angstrom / 14.1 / 11.7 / 13.5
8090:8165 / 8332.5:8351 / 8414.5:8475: 0.50 angstrom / 14.3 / 12.3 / 11.8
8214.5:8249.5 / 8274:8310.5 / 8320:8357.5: -4.23 angstrom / 12.9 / 13.9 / 12.2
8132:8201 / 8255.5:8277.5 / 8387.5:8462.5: -3.30 angstrom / 12.4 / 14.2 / 12.2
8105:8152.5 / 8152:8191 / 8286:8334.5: 4.96 angstrom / 14.8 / 12.6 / 13.3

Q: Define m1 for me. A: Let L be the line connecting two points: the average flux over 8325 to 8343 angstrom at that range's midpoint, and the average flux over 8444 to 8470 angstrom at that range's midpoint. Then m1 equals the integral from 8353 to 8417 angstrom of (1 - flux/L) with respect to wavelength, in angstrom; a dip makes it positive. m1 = -4.8 angstrom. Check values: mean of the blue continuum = 12.2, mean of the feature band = 12.7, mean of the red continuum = 11.3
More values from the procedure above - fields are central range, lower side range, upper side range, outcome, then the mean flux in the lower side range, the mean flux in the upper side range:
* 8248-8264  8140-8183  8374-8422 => -2.9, 12.7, 12.7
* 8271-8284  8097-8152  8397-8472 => 0.3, 14.7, 12.1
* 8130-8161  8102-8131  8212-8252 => 3.5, 15.7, 13.1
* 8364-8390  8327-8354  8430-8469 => -1.4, 12.2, 11.4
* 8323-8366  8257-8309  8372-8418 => 3.4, 14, 12.7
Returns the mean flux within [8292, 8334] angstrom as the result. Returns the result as 13.3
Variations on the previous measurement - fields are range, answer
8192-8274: 12.8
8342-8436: 12.6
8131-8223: 12.6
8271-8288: 13.3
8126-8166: 13.5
